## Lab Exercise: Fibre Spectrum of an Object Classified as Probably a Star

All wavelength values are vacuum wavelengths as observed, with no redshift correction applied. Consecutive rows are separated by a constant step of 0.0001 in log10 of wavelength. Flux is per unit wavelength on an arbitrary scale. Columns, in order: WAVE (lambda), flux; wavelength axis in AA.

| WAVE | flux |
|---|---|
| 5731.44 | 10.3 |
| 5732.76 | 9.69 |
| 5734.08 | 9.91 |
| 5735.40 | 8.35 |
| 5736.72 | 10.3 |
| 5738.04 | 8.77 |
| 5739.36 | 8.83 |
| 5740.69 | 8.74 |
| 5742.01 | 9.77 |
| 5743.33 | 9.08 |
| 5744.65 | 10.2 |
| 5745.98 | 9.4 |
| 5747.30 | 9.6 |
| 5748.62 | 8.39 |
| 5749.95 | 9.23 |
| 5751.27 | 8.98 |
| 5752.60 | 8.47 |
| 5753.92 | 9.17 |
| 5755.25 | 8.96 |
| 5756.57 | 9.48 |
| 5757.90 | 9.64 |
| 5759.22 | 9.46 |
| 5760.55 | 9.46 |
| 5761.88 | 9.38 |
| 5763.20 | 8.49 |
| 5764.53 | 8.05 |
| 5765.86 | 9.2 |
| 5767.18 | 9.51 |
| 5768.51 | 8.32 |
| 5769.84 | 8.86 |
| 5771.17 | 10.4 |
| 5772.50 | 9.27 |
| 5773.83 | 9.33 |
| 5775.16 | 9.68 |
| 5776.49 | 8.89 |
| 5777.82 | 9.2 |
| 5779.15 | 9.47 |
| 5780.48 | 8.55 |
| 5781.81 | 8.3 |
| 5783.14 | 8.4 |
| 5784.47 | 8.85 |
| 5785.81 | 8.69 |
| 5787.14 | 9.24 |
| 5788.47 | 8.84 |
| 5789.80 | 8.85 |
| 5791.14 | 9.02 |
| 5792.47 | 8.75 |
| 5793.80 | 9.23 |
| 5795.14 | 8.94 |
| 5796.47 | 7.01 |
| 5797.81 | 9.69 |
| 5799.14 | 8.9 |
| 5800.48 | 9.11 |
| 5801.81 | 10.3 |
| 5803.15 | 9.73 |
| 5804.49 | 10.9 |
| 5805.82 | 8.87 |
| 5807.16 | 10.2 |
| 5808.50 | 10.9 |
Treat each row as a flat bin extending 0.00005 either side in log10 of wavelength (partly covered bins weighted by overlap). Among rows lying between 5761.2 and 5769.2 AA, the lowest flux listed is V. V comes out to 8.05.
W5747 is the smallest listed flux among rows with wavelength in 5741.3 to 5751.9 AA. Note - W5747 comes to 8.39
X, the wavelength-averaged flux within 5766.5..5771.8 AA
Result 9.27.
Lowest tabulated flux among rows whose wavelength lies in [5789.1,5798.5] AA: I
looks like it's 7.01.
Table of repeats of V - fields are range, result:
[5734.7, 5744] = 8.35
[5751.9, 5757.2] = 8.47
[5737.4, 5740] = 8.77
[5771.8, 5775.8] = 9.27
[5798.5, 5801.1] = 8.9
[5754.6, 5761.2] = 8.96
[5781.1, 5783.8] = 8.3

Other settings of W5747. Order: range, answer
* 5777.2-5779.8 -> 9.2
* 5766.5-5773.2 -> 8.32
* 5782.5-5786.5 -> 8.4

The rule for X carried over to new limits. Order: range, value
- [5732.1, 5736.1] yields 9.33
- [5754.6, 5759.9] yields 9.39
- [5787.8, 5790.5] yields 8.84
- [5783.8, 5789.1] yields 8.9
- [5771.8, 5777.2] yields 9.3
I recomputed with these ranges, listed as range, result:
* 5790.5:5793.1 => 8.75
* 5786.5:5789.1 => 8.84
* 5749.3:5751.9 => 8.98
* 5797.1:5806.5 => 8.87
